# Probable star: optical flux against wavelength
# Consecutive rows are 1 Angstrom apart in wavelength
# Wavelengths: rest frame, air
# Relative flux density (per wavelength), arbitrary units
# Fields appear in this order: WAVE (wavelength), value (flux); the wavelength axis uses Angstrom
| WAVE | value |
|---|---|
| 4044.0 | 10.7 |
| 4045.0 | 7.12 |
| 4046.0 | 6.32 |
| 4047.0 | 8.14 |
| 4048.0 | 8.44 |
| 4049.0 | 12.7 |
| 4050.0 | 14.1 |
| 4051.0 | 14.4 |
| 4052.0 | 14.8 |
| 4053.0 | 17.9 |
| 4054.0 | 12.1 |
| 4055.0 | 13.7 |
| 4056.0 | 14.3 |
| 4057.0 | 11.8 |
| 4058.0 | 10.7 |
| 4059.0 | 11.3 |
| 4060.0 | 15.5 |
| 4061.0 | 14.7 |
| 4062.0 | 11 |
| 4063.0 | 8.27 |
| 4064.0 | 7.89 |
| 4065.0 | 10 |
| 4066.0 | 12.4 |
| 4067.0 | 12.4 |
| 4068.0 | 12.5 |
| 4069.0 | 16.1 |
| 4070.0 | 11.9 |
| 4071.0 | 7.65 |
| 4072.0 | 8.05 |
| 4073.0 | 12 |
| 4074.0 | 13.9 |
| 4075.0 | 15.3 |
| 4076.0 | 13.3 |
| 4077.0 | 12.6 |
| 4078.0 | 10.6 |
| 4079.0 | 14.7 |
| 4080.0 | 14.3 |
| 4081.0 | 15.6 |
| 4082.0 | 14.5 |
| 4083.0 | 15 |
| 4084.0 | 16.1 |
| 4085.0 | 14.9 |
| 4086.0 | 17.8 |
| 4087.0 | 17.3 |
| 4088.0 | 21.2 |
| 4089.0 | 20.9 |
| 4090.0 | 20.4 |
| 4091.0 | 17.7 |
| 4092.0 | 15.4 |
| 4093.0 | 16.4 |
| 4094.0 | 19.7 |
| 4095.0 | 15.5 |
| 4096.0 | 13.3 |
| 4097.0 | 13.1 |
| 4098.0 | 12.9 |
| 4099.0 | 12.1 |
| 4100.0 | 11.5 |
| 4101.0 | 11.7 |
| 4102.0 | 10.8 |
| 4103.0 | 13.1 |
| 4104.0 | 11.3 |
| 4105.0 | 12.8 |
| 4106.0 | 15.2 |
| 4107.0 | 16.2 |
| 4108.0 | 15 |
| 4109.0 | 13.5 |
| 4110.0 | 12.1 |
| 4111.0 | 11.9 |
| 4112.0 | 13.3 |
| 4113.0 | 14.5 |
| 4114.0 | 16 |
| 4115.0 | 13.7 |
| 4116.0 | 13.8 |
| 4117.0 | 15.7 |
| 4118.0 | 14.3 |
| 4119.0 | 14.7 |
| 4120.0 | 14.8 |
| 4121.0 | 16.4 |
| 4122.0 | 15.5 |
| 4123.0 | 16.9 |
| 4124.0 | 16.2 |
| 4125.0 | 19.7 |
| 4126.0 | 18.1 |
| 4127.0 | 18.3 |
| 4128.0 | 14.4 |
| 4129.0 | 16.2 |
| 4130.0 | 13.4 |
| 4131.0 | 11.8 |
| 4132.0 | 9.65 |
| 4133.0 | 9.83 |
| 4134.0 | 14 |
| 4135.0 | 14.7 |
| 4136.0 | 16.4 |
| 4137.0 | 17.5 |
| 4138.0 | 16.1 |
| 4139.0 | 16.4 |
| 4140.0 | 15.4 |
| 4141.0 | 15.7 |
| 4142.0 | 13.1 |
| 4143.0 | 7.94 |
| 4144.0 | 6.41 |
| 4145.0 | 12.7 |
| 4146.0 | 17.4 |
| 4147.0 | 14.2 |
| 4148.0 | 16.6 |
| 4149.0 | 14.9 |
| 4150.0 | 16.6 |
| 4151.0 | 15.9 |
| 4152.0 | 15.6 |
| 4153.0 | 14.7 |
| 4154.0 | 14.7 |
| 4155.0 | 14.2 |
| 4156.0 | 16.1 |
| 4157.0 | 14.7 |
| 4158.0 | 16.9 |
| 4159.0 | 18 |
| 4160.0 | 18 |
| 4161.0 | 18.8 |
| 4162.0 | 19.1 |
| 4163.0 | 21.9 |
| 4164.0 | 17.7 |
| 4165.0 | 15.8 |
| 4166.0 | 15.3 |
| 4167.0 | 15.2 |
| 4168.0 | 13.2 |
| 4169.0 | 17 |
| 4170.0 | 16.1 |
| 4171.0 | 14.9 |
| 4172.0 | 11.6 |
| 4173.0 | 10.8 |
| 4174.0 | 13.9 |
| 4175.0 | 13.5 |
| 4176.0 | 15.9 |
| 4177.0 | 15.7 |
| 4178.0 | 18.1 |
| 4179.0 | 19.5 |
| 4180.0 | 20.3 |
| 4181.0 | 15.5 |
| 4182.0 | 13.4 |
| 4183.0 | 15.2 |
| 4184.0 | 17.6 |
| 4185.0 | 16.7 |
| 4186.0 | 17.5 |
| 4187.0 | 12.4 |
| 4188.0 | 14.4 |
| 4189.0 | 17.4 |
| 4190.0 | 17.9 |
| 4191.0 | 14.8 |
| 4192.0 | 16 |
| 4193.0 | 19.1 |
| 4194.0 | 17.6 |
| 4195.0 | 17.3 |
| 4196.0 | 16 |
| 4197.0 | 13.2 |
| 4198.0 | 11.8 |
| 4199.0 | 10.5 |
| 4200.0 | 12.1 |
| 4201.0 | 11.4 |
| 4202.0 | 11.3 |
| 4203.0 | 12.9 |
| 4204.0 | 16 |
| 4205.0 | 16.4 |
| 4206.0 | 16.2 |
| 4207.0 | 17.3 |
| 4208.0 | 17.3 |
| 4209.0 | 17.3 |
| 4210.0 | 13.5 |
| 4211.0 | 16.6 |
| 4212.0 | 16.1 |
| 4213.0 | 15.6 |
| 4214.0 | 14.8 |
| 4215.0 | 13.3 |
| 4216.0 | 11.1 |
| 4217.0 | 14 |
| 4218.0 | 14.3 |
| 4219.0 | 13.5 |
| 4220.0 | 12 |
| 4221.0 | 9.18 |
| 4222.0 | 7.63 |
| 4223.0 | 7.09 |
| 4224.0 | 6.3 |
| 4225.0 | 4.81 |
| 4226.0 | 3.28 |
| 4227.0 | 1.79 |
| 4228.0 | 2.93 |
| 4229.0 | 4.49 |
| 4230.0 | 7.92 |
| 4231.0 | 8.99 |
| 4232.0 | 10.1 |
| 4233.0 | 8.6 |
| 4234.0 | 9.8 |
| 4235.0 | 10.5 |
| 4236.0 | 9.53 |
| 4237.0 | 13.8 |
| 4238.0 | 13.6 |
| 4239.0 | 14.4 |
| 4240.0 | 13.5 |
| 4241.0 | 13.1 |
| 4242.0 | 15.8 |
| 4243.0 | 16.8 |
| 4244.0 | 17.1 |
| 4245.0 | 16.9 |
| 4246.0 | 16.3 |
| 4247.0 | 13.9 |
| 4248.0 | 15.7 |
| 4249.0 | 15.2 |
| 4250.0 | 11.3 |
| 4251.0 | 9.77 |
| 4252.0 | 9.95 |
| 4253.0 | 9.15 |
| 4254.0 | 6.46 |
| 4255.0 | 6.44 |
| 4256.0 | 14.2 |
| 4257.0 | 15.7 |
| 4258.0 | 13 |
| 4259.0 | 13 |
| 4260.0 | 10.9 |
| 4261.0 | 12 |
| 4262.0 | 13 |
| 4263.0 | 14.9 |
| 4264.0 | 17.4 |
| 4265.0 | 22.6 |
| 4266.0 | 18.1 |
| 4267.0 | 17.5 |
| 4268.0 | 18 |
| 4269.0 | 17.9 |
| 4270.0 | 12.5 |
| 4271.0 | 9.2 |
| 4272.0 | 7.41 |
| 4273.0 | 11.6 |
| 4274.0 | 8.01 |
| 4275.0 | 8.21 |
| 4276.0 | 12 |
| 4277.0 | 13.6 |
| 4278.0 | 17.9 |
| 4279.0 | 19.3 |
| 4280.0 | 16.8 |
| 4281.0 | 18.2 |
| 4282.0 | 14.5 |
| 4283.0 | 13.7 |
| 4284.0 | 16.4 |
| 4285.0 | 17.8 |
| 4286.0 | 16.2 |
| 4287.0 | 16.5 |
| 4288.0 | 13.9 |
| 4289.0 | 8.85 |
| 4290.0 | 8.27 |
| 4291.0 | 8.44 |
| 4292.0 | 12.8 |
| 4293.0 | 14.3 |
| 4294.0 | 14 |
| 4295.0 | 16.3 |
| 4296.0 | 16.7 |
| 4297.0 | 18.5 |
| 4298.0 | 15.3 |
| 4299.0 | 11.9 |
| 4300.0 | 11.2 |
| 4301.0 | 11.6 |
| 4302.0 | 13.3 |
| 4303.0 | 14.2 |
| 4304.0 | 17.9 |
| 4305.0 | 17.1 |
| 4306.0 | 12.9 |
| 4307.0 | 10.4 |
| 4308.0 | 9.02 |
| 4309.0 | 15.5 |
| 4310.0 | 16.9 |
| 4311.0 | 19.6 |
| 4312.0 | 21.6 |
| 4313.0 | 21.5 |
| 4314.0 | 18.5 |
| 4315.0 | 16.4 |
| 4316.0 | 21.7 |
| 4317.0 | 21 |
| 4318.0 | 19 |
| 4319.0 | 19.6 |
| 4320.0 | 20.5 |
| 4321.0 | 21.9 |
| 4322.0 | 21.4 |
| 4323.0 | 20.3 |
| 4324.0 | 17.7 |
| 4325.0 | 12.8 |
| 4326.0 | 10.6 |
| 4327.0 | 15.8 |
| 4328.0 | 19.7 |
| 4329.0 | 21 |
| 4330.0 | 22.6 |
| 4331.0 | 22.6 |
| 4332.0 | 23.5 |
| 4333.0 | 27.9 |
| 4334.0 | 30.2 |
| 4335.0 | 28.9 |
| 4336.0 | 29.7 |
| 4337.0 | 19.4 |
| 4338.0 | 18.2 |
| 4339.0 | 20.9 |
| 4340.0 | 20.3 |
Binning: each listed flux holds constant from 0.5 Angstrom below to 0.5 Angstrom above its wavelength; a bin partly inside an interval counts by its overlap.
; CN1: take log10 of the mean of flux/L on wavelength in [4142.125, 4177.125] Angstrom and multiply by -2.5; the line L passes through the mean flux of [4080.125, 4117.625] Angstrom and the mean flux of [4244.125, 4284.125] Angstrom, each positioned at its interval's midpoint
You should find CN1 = -0.051 mag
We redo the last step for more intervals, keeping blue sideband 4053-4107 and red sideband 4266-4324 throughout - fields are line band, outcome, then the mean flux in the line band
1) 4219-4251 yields 0.36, 10.7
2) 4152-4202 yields -0.08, 15.7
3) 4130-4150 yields 0.03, 13.8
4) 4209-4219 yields 0.02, 14.5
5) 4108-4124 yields -0.04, 14.5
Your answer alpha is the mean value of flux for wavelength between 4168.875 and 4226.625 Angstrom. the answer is 14.1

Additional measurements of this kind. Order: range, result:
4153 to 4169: 16.6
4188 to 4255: 12.5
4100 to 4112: 13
